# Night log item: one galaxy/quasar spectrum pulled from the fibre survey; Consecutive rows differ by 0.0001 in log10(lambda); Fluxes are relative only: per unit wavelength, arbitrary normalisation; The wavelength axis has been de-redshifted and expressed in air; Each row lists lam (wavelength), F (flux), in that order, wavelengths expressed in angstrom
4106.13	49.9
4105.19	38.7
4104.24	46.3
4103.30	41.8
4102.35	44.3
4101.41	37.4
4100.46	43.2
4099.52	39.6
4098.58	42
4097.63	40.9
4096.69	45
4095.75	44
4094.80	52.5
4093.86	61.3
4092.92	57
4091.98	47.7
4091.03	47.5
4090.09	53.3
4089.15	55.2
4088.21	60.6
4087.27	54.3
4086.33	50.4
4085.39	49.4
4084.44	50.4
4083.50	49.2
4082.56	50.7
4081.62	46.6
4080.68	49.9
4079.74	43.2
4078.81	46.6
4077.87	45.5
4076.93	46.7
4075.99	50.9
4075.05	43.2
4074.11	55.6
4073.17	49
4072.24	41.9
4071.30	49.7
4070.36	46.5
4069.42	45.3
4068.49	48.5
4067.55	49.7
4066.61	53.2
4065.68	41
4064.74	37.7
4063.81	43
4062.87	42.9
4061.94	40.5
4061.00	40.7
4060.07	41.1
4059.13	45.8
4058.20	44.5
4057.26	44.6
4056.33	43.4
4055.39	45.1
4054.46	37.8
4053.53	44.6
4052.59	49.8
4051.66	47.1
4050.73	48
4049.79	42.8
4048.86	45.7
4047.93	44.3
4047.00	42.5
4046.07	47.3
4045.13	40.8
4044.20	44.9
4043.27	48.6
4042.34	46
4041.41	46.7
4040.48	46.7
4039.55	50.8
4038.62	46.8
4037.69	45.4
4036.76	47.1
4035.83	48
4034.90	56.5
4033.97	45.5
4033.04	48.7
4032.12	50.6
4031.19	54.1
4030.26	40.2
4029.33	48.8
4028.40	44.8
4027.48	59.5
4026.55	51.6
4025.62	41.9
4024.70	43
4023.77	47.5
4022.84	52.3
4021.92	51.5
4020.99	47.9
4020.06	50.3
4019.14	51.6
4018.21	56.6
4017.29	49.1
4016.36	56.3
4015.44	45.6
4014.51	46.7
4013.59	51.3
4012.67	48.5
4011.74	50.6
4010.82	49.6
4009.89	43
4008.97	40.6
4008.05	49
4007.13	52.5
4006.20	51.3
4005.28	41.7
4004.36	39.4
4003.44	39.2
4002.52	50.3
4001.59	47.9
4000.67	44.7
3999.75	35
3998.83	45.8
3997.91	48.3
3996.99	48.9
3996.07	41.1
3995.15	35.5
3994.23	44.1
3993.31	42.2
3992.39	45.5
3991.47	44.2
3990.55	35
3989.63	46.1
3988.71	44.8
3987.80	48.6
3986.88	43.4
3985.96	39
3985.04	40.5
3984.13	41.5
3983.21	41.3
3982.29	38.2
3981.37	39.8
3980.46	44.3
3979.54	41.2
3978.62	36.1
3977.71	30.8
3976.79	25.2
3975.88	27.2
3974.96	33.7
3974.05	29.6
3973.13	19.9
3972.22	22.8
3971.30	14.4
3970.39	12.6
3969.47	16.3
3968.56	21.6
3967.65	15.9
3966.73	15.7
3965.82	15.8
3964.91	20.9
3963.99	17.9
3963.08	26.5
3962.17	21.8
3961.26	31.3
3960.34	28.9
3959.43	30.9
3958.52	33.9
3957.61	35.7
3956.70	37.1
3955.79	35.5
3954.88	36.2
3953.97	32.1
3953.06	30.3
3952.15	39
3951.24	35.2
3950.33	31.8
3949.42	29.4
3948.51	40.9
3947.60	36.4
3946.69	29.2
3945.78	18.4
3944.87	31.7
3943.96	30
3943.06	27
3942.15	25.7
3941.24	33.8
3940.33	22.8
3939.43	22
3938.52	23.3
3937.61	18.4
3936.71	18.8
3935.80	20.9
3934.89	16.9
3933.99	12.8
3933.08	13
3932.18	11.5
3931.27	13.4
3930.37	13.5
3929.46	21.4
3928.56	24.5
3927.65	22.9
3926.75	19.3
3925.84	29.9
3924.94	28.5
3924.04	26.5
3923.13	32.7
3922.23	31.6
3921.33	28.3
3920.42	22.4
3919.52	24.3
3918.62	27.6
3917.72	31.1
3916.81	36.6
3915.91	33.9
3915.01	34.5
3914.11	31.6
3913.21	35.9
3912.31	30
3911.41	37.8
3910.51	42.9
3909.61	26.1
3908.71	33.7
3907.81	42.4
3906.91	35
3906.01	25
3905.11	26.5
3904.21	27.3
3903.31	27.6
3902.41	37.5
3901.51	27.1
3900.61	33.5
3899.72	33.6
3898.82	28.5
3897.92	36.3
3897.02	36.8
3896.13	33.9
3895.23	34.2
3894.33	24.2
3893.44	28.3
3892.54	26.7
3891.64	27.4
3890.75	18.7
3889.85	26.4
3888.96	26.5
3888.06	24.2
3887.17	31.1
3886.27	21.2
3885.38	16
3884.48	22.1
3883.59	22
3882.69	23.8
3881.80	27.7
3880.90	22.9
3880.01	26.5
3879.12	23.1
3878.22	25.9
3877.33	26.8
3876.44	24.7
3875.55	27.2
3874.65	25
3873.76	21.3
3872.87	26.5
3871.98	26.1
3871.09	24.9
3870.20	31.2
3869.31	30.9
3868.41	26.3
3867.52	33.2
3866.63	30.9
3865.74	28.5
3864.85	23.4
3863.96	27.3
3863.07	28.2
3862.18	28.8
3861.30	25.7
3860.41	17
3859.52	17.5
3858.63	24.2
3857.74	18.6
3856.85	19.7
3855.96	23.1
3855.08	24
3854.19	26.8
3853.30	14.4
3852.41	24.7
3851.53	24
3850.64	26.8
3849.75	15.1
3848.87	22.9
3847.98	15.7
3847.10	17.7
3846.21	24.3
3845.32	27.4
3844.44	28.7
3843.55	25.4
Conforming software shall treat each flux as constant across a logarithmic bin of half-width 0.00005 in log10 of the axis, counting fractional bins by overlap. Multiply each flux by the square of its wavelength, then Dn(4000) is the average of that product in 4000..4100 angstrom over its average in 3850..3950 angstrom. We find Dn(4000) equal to 1.92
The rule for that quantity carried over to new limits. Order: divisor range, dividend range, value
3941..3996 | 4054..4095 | 1.57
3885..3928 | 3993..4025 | 1.66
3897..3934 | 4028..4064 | 1.71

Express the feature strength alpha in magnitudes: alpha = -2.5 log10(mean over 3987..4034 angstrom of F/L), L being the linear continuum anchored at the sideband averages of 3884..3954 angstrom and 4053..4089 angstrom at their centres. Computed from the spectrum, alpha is -0.19 mag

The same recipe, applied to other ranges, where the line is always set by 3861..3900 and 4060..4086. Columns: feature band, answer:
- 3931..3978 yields 0.33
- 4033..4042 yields -0.13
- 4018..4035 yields -0.18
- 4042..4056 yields -0.02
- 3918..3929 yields 0.17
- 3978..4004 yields -0.12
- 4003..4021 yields -0.19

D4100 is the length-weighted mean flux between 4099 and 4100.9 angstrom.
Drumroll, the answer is 41.6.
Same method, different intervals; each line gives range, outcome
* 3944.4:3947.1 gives 26.4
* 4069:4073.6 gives 46.5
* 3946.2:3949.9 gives 33.8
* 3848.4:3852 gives 22.2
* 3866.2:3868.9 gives 30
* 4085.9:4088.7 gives 55.2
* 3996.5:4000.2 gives 44.5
